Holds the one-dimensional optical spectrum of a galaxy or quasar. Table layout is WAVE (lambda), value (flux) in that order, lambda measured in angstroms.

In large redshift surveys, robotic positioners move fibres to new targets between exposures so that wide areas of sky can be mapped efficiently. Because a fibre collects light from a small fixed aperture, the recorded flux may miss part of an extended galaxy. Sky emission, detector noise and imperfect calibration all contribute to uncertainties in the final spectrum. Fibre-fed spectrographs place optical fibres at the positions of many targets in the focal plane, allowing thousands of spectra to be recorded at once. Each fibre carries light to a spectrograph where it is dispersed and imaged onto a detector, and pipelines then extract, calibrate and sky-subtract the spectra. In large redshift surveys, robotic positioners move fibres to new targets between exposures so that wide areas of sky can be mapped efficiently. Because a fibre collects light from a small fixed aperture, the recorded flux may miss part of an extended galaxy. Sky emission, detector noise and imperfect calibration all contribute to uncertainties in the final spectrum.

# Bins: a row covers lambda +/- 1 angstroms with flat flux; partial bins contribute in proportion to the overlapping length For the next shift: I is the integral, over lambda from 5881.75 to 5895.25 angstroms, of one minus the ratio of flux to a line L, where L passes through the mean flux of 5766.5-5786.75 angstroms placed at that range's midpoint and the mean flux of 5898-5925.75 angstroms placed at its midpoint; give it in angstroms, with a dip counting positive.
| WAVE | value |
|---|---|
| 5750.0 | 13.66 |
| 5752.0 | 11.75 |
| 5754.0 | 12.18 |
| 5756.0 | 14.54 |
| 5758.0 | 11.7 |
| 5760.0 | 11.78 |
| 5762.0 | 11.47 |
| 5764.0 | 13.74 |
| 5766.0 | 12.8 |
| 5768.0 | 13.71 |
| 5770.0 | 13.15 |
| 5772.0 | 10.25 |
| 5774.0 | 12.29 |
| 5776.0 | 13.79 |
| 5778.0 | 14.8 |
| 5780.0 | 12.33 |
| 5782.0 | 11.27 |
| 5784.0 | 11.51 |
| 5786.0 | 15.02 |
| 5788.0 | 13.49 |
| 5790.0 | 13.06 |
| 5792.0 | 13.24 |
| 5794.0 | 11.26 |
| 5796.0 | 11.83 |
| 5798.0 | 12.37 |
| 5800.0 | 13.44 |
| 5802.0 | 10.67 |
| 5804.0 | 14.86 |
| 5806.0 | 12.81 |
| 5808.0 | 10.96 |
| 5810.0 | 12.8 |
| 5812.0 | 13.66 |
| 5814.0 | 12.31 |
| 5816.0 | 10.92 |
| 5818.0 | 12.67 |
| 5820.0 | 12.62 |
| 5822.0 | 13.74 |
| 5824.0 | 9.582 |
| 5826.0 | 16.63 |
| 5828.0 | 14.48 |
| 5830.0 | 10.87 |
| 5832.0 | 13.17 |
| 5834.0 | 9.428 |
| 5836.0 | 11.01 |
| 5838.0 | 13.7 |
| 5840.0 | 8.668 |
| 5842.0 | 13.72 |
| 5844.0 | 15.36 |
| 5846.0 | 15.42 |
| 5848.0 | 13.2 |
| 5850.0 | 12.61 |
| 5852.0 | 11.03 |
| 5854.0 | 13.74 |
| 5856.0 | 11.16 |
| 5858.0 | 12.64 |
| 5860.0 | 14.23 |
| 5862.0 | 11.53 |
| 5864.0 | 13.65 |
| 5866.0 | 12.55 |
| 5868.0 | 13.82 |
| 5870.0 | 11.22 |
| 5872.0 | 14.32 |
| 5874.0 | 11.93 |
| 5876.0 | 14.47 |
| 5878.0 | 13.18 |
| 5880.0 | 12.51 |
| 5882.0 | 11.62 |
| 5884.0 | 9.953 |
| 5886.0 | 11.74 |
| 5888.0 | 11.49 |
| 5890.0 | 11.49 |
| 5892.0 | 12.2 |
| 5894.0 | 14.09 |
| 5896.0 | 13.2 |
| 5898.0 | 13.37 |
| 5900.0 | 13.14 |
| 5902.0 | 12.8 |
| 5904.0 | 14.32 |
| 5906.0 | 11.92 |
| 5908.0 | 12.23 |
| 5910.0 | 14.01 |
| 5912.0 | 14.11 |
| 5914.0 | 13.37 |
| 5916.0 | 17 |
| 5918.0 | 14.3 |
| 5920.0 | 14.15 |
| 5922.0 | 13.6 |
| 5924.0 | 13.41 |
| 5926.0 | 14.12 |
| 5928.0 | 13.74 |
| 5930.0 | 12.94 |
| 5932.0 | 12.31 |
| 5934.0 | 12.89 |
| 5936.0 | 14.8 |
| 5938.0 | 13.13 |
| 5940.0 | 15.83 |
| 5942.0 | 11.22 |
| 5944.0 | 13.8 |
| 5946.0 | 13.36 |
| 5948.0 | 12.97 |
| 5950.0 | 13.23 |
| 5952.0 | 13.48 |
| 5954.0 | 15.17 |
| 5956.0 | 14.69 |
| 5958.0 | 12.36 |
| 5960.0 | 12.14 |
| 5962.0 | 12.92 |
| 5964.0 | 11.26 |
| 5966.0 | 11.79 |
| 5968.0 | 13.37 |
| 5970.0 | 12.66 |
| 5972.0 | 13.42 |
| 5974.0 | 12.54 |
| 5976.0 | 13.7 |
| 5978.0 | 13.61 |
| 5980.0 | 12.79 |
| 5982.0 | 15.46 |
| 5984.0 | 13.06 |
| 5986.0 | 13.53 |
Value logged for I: 1.7 angstroms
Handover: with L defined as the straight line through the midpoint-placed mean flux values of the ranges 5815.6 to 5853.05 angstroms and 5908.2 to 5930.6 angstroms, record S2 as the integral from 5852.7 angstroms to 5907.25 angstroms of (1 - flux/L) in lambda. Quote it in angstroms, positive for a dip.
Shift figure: 2.8 angstroms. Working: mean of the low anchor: 12.6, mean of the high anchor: 14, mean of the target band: 12.7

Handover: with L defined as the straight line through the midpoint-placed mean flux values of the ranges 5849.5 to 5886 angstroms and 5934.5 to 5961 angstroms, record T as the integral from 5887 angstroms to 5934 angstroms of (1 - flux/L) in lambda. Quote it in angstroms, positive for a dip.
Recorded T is -1.0 angstroms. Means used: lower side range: 12.5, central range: 13.4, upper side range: 13.5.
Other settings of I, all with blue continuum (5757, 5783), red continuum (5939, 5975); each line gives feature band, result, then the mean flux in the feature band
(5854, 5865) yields 0.07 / 12.7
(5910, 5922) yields -1.35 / 14.5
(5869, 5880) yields -0.09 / 13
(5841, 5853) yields -0.73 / 13.6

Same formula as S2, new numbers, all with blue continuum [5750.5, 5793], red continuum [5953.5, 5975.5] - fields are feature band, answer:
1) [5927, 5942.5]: -0.7 angstroms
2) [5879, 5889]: 1.1 angstroms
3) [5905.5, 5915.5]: -0.4 angstroms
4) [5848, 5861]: 0.2 angstroms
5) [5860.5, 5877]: -0.2 angstroms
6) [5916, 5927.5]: -1.2 angstroms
